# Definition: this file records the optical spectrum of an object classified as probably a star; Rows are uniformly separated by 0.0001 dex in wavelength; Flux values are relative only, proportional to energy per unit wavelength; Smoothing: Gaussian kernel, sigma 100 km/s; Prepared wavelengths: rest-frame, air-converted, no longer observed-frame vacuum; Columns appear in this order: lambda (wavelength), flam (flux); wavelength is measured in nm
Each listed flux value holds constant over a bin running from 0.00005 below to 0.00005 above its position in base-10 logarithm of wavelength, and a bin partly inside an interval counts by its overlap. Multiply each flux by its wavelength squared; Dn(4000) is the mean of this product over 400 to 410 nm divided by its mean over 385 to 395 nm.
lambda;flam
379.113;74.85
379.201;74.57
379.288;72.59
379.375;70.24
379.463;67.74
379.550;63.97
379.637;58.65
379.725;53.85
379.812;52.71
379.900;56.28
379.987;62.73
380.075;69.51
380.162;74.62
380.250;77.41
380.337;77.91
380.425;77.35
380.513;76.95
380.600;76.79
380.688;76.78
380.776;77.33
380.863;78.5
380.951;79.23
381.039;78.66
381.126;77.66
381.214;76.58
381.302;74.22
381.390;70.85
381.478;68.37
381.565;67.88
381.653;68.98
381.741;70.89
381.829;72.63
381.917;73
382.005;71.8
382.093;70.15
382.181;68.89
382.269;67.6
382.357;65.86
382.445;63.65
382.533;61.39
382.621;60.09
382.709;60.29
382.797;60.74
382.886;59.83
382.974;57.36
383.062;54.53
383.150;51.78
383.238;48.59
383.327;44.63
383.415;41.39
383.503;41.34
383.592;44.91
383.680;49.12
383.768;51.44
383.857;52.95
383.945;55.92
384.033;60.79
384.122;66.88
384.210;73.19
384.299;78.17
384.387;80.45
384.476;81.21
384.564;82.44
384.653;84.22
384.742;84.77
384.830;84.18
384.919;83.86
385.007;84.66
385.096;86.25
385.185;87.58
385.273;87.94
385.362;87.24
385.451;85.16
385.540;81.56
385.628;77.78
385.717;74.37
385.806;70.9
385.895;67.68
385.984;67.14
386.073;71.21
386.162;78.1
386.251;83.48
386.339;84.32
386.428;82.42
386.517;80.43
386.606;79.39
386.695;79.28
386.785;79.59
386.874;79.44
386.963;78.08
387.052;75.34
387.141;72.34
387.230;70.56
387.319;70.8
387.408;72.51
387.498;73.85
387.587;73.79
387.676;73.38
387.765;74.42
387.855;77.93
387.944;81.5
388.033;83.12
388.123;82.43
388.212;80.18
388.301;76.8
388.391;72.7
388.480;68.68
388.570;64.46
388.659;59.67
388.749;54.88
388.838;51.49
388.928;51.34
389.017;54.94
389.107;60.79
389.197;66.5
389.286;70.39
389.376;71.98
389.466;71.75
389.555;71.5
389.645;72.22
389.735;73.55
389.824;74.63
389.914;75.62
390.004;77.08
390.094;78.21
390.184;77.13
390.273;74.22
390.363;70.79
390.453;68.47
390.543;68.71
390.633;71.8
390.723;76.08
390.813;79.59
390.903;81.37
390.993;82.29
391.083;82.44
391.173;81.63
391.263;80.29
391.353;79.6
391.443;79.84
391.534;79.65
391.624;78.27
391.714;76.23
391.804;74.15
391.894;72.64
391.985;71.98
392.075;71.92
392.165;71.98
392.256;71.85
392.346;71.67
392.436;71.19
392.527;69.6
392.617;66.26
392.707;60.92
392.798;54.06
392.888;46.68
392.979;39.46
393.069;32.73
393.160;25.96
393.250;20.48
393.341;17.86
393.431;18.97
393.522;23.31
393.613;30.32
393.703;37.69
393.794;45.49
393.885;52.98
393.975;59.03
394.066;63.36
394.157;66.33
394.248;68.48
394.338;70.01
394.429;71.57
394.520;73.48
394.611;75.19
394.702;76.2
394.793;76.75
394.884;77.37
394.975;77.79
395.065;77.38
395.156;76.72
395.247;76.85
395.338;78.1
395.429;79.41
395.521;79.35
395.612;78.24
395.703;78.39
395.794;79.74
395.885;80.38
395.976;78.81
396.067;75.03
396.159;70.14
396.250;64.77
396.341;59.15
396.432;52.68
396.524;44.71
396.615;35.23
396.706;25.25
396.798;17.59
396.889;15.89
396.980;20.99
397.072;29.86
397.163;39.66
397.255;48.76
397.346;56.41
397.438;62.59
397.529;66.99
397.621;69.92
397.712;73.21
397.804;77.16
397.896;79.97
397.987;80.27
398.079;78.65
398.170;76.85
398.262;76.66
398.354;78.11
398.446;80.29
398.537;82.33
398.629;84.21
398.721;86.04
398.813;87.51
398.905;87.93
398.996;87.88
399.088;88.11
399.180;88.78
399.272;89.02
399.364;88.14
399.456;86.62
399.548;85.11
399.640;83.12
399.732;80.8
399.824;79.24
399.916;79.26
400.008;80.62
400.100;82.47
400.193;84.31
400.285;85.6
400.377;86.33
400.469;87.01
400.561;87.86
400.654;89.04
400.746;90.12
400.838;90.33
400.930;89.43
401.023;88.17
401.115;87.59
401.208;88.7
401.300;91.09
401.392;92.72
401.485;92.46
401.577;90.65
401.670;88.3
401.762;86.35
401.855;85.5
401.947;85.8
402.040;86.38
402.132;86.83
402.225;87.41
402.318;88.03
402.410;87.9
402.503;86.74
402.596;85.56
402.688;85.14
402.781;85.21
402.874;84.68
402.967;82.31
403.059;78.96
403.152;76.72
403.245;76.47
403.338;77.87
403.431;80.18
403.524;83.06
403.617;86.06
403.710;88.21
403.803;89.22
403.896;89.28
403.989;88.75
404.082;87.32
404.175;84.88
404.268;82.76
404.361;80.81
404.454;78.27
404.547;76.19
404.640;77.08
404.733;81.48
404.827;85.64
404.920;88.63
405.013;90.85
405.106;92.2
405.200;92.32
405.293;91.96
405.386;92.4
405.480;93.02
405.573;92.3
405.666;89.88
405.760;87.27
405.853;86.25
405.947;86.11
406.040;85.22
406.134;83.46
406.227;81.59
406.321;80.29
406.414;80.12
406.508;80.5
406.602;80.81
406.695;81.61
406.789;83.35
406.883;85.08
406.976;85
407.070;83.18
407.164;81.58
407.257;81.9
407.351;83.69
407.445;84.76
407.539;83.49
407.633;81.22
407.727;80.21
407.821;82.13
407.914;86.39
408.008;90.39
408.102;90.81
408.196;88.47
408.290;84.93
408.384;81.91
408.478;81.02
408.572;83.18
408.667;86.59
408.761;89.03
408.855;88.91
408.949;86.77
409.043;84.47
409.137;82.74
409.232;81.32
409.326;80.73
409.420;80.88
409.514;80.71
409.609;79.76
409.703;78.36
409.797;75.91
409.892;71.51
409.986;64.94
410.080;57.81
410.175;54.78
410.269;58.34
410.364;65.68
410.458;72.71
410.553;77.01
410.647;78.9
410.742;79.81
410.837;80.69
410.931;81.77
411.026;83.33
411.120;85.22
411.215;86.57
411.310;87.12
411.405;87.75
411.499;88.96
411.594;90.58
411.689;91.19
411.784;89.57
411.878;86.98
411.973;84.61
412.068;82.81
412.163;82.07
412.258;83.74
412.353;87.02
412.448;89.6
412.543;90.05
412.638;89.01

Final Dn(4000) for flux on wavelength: 1.3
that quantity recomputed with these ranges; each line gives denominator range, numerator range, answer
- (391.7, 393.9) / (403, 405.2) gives 1.72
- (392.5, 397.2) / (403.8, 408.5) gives 1.61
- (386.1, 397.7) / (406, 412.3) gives 1.35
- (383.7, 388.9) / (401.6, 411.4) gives 1.22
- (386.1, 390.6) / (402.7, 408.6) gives 1.26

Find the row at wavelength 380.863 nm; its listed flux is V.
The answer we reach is 78.5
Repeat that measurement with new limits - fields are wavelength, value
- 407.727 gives 80.21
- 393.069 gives 32.73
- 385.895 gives 67.68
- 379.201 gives 74.57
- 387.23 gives 70.56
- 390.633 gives 71.8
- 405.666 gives 89.88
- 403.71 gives 88.21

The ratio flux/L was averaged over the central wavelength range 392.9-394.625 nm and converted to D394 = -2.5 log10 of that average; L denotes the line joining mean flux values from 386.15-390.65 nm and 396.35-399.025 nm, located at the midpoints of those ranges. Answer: 0.387 mag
